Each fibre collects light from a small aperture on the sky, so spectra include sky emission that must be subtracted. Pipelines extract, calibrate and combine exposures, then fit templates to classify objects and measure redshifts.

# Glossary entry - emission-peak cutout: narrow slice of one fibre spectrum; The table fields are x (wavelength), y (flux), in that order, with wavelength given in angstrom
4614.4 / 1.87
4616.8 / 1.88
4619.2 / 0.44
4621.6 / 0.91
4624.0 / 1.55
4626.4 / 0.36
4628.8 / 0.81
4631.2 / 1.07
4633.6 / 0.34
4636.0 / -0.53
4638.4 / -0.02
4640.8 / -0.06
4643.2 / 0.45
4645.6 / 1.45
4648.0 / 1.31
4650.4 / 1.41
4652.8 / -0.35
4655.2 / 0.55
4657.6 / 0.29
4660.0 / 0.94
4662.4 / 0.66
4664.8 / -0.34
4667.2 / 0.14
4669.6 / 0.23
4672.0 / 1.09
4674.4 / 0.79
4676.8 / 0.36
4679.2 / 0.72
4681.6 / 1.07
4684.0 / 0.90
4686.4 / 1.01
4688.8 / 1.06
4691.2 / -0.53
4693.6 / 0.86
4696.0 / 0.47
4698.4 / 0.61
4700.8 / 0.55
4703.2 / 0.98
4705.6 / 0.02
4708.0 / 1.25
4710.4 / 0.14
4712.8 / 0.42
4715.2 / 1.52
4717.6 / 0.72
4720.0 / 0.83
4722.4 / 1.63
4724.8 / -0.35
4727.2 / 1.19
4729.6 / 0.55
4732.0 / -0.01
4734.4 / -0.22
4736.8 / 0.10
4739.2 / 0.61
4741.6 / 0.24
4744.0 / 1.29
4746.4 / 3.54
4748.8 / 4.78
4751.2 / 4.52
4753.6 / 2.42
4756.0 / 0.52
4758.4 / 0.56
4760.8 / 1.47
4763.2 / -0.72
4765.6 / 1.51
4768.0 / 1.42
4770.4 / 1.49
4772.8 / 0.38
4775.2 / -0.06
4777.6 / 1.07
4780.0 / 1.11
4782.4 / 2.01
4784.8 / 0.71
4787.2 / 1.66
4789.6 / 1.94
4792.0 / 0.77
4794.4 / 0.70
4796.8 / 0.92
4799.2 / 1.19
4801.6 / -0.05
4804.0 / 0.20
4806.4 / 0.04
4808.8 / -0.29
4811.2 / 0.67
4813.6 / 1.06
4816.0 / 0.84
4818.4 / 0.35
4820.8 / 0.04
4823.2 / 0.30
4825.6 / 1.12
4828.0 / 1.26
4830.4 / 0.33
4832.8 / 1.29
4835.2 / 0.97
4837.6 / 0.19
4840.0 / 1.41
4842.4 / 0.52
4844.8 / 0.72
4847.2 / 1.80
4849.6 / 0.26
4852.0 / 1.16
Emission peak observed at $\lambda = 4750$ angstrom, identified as [O II] 3727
